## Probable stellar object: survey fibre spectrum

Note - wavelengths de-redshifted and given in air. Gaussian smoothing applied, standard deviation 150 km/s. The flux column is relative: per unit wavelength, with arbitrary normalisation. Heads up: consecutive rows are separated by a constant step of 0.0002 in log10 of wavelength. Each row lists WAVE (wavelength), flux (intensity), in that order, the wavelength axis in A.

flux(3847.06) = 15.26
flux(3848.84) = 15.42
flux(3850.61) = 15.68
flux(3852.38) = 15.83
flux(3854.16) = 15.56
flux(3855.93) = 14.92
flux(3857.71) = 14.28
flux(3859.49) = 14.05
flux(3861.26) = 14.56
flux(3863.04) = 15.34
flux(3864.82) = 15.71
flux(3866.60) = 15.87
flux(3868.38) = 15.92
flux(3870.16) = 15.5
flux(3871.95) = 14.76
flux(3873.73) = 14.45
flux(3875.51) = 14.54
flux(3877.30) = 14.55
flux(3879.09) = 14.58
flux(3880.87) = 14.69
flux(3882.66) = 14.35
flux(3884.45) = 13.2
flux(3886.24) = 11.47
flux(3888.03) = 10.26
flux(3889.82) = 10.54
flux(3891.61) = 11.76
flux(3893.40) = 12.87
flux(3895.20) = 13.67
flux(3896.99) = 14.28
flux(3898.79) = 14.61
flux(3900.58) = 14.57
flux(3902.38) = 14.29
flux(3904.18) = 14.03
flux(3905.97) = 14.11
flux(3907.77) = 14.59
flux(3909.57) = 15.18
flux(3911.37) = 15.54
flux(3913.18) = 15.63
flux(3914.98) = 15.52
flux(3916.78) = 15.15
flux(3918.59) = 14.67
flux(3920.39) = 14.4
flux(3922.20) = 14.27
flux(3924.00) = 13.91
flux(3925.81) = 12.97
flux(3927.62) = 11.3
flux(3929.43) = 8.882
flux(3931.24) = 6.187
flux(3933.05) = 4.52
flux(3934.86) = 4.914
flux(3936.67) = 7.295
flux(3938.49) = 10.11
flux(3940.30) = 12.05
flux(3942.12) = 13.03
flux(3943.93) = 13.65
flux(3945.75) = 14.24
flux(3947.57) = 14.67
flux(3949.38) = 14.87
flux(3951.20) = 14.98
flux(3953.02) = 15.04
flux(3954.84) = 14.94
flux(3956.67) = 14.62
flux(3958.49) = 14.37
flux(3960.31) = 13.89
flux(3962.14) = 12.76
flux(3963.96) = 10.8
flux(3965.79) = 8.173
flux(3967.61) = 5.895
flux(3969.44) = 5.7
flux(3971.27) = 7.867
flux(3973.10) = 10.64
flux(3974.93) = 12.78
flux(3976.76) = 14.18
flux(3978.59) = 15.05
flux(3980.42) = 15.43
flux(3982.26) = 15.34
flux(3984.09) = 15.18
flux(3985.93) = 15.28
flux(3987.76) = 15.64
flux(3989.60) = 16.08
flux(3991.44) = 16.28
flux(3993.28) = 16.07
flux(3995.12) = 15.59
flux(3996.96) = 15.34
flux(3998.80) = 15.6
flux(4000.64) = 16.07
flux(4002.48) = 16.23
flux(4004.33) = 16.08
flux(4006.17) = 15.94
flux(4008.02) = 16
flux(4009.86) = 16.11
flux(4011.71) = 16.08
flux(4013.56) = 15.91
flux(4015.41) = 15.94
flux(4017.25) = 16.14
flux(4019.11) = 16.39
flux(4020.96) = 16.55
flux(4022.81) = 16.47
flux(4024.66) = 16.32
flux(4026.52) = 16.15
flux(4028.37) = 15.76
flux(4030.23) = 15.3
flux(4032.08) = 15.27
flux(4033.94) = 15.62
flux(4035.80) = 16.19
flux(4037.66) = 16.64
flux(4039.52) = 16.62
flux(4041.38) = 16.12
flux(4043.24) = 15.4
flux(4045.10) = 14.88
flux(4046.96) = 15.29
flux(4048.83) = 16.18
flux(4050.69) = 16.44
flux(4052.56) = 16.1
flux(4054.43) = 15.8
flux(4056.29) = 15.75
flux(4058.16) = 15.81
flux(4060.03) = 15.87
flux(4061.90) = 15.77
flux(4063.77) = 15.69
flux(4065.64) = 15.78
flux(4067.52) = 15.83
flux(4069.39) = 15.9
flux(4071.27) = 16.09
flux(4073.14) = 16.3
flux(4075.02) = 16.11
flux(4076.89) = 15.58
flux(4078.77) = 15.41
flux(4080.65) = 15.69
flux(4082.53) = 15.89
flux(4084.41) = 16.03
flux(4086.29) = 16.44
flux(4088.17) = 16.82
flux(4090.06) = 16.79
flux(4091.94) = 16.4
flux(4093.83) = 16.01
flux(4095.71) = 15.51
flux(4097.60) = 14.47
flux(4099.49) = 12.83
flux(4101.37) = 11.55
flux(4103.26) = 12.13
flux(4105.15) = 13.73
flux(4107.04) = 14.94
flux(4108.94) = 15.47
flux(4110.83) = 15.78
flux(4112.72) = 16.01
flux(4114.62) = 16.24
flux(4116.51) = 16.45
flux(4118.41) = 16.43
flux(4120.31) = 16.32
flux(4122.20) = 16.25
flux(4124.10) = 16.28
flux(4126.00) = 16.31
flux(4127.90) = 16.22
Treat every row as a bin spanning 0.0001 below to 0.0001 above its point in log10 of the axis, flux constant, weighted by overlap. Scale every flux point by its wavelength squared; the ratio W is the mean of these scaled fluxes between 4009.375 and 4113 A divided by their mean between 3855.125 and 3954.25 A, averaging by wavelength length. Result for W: 1.27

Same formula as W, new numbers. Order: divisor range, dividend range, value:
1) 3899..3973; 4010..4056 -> 1.36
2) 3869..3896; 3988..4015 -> 1.26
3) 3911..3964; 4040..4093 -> 1.35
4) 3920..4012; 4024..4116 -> 1.26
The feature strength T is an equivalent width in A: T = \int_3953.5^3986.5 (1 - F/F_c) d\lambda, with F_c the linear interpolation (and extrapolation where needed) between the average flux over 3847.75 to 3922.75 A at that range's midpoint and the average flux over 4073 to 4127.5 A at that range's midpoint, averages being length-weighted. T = 5.47 A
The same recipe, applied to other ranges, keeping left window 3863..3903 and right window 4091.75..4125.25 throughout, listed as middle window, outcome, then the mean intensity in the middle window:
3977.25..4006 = -2.3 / 15.7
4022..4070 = -3.5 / 15.9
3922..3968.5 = 8.8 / 11.6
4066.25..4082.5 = -1.0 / 15.9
